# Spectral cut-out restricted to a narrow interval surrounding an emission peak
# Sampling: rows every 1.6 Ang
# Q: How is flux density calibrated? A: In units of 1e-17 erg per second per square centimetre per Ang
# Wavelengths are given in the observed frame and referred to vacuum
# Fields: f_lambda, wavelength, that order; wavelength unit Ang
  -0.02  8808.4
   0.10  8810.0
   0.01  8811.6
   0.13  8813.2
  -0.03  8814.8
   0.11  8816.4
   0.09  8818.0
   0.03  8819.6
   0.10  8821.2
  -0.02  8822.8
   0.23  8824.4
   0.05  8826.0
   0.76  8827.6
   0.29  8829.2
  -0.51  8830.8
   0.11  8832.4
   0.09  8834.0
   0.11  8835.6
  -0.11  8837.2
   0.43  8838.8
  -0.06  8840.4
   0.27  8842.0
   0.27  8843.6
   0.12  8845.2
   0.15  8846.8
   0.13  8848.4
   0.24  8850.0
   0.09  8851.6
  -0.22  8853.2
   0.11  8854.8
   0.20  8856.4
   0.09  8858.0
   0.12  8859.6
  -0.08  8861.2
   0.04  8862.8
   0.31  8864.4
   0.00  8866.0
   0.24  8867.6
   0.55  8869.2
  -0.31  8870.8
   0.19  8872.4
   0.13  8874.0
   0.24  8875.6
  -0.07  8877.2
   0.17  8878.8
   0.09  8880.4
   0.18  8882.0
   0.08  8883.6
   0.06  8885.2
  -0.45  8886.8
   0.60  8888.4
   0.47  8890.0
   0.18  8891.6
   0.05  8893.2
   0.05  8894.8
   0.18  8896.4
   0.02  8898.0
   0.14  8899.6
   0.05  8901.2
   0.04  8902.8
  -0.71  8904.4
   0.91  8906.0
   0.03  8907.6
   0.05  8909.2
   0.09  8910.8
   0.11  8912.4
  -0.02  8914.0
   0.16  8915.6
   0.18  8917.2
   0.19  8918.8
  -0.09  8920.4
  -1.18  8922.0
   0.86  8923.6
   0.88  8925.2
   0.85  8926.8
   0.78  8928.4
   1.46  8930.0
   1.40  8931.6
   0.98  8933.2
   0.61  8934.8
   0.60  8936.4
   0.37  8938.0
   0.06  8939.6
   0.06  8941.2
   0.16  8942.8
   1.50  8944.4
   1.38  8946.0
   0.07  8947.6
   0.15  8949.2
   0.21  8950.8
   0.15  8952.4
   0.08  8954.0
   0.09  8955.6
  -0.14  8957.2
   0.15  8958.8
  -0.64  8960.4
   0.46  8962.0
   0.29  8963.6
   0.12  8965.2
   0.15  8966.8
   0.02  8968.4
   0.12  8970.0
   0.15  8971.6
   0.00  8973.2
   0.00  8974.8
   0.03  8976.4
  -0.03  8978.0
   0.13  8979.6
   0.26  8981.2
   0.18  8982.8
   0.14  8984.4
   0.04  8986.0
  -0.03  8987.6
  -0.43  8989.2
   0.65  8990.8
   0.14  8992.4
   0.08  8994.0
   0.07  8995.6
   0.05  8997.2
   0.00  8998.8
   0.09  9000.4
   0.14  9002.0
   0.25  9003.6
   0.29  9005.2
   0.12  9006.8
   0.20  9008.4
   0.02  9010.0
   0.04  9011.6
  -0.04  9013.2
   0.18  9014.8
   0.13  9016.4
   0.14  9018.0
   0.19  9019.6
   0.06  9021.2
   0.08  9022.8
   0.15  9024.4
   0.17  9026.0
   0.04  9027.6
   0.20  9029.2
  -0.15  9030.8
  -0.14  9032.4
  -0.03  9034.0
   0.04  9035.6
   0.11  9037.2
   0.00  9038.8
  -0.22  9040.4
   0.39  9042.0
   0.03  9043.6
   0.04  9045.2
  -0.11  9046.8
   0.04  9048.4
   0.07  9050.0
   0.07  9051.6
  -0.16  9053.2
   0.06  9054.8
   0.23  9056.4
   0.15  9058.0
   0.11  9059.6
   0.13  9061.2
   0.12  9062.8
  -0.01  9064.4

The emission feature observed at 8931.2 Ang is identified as [O II] 3727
